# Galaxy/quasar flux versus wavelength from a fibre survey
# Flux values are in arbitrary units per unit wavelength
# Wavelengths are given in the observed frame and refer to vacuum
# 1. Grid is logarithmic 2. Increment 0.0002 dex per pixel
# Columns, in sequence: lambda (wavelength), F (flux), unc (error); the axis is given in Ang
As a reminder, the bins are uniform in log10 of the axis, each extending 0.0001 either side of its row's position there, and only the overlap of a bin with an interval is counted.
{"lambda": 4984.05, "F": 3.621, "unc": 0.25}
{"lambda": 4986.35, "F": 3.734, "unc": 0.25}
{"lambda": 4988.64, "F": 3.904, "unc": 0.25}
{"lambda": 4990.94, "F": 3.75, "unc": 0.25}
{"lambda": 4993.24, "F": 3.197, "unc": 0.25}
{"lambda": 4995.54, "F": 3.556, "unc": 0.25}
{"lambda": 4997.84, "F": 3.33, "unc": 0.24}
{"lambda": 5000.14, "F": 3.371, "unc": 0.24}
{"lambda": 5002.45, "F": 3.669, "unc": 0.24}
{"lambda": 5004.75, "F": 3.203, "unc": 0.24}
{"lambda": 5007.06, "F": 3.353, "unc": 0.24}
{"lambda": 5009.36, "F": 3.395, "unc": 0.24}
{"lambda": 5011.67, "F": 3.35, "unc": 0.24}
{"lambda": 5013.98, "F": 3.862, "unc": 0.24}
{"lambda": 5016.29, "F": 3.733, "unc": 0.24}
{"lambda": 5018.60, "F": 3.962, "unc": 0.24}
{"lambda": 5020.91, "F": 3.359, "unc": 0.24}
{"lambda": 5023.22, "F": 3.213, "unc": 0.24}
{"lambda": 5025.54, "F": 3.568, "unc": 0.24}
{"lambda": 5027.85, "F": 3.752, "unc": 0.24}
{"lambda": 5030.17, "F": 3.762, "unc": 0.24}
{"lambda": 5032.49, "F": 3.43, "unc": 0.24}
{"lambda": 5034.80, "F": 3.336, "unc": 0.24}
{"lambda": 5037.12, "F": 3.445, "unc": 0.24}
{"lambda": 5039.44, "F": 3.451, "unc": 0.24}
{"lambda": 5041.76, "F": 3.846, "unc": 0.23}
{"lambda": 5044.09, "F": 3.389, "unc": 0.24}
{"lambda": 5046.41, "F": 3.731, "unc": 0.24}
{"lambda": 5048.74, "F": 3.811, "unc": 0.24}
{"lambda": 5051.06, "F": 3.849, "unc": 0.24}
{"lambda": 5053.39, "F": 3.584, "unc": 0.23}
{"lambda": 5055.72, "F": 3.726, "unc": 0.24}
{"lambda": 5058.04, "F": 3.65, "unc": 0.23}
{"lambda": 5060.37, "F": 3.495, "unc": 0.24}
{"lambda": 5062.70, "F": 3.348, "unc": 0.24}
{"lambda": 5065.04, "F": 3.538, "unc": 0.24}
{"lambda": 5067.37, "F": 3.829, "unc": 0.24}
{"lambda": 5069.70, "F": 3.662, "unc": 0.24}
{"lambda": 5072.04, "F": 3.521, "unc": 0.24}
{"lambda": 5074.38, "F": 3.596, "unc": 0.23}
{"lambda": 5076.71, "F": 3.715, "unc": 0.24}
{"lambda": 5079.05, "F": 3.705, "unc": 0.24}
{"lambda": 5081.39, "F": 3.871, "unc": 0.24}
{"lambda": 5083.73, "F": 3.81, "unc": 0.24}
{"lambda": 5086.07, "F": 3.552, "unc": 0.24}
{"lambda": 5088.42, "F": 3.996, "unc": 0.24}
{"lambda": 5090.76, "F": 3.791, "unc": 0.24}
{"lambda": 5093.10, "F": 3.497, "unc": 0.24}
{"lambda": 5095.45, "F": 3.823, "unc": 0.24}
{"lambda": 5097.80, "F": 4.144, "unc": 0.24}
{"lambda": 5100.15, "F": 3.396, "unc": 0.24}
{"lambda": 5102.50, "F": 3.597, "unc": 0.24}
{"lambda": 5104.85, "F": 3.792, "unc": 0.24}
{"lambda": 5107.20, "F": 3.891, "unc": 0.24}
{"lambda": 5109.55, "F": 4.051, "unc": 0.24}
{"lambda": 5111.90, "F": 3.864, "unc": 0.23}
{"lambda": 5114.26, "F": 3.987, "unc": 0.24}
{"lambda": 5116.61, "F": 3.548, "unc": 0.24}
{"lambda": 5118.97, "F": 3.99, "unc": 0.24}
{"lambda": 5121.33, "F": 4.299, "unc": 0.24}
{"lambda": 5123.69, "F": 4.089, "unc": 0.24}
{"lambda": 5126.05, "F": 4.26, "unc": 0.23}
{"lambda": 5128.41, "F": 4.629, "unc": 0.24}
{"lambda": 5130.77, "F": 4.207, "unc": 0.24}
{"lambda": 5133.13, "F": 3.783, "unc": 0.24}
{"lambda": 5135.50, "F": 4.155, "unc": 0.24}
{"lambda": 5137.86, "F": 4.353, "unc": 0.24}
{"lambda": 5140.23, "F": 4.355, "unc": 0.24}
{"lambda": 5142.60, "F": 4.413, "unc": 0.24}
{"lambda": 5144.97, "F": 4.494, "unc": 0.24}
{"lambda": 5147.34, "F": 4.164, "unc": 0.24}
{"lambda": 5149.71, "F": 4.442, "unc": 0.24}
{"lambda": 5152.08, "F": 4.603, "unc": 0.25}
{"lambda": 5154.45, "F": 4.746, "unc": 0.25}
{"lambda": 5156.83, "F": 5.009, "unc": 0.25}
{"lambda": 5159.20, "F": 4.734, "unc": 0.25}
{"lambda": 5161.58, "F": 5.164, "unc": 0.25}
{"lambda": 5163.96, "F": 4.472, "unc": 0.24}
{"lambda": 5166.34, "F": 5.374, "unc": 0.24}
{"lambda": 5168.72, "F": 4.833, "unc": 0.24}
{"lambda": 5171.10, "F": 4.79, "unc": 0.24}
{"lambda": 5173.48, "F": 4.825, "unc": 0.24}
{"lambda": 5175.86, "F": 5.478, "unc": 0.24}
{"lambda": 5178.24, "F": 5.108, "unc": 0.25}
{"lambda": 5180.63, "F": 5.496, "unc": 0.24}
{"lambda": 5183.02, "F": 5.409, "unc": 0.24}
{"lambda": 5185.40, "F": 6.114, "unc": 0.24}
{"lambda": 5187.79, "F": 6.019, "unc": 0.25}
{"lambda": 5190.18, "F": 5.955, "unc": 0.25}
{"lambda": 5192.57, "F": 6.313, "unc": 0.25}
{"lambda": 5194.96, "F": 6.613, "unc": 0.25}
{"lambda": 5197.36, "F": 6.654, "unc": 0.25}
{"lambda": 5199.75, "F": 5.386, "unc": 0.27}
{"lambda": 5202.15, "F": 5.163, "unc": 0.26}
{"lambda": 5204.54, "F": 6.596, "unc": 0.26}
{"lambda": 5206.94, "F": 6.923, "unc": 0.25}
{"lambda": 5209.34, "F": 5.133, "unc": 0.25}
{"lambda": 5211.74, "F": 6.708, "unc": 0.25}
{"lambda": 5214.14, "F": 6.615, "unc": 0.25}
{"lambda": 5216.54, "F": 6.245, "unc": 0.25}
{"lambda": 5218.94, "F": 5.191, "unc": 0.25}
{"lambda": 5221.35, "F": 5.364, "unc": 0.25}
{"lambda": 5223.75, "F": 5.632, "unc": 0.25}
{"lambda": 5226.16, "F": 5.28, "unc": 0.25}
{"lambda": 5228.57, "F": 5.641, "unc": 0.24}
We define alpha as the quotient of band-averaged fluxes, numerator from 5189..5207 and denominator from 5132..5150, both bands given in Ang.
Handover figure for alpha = 1.4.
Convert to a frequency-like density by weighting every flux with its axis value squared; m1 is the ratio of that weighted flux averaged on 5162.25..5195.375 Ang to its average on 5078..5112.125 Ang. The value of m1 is 1.5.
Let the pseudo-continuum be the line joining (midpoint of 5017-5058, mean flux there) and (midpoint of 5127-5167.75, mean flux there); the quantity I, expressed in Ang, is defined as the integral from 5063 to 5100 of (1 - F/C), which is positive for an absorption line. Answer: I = 2.4 Ang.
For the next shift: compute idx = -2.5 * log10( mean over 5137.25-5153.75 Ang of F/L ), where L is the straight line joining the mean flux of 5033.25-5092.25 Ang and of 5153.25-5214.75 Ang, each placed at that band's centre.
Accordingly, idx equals 0.13 mag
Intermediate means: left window 3.65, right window 5.59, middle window 4.42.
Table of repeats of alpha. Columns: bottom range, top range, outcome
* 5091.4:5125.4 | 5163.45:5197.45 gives 1.44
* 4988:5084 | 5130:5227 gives 1.47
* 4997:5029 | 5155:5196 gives 1.53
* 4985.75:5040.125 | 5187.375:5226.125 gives 1.70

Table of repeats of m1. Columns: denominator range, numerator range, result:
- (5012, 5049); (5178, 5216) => 1.79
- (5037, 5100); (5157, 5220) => 1.61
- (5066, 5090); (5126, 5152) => 1.19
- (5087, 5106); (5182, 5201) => 1.68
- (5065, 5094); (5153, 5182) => 1.40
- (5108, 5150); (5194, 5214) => 1.52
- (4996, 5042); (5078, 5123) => 1.12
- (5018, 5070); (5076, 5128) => 1.10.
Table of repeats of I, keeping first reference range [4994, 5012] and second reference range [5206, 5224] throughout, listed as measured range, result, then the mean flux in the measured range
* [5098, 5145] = 7.7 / 4.05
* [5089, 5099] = 1.5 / 3.82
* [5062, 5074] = 1.7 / 3.59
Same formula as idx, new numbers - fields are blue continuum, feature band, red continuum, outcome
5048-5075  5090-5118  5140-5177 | 0.09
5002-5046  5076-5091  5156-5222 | 0.14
